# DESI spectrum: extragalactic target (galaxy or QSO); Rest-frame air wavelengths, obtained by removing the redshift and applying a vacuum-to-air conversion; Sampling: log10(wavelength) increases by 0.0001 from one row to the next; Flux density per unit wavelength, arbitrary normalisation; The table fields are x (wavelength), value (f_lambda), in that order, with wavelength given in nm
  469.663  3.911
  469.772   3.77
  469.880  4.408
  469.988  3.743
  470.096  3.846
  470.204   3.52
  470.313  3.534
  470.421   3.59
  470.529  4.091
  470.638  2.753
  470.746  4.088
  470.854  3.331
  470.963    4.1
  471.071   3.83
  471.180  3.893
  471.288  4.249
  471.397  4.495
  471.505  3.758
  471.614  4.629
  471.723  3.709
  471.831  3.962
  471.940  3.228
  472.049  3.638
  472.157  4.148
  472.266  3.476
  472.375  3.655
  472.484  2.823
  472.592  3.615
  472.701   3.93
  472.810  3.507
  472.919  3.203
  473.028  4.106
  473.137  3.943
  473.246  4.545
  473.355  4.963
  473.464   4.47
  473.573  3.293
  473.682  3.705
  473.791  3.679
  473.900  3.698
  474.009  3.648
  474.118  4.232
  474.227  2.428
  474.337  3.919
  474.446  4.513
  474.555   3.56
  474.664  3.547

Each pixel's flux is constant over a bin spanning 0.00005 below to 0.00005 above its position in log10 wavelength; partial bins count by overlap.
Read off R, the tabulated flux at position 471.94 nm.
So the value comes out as 3.228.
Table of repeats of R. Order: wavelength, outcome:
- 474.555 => 3.56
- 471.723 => 3.709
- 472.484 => 2.823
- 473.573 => 3.293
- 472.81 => 3.507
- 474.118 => 4.232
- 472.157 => 4.148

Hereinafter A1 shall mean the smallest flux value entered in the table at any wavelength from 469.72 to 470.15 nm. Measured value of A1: 3.743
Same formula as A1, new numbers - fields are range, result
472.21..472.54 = 2.823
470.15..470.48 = 3.52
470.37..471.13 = 2.753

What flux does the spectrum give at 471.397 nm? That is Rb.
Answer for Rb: 4.495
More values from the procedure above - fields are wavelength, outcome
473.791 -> 3.679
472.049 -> 3.638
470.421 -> 3.59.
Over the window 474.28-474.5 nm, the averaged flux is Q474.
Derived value 4.19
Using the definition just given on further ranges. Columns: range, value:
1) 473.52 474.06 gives 3.61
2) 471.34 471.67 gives 4.28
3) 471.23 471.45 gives 4.36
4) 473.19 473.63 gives 4.31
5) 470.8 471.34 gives 3.88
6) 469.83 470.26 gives 3.87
